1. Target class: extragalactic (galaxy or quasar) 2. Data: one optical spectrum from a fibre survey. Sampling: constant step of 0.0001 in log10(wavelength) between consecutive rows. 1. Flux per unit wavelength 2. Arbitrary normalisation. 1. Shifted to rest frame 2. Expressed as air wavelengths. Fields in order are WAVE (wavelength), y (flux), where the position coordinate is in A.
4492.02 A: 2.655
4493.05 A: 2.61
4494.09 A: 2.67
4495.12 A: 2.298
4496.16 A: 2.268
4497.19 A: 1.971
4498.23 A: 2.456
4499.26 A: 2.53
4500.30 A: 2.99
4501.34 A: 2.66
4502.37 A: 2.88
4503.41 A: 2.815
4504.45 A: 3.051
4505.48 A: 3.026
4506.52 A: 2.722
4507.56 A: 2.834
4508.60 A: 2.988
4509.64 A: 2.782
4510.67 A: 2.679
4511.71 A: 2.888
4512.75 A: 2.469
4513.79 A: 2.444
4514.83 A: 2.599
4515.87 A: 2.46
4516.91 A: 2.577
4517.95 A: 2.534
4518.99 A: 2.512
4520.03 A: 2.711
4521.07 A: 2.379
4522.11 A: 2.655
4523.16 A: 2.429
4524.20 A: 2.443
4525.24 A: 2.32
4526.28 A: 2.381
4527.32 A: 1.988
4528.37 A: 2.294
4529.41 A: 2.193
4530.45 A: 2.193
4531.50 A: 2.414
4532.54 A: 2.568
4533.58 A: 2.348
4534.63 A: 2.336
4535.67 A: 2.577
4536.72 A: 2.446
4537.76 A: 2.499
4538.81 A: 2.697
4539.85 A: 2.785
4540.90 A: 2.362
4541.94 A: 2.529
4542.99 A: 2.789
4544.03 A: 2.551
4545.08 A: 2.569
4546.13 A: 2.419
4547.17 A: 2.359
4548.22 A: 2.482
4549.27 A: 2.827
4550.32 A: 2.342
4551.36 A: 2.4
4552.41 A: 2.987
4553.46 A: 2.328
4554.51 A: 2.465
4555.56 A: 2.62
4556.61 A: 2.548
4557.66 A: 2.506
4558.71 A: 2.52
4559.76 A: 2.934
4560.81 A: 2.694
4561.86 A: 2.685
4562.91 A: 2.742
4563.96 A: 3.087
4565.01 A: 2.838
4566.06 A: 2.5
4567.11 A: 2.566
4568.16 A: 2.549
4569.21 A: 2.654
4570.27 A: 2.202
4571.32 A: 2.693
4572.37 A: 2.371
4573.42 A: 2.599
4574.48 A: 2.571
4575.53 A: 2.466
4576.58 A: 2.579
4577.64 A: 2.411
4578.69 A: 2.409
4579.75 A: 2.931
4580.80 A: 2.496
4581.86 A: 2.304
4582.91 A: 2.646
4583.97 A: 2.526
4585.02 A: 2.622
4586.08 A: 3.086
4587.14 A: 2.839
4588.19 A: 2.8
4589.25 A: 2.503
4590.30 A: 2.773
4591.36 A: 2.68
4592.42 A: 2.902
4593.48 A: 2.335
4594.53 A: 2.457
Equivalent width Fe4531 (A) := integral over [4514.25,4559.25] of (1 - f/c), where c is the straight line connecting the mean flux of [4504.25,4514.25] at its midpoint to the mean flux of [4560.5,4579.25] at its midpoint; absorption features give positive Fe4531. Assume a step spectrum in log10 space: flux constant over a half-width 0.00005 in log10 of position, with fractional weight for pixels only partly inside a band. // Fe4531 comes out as 3.5 A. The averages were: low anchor 2.78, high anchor 2.59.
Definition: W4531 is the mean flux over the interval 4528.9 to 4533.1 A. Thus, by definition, 2.34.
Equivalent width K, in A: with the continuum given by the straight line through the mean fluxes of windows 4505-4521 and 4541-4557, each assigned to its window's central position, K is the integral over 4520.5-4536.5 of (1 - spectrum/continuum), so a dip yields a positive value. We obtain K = 1.5 A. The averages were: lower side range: 2.67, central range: 2.37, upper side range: 2.54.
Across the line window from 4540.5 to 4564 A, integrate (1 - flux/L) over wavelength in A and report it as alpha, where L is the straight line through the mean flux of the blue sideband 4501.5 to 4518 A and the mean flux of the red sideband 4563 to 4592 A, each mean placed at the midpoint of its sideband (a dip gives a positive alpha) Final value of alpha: 0.7 A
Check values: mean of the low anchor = 2.74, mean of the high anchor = 2.62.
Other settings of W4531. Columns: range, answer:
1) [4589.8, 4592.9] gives 2.78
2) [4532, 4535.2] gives 2.42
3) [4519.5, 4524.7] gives 2.52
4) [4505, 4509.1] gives 2.89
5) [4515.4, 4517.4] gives 2.52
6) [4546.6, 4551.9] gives 2.49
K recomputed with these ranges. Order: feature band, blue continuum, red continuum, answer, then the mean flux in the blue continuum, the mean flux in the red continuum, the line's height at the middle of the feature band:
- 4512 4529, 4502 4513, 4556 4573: 2.1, 2.84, 2.63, 2.79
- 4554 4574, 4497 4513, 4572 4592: 0.2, 2.75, 2.61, 2.65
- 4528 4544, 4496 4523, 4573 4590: 1.0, 2.65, 2.61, 2.64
